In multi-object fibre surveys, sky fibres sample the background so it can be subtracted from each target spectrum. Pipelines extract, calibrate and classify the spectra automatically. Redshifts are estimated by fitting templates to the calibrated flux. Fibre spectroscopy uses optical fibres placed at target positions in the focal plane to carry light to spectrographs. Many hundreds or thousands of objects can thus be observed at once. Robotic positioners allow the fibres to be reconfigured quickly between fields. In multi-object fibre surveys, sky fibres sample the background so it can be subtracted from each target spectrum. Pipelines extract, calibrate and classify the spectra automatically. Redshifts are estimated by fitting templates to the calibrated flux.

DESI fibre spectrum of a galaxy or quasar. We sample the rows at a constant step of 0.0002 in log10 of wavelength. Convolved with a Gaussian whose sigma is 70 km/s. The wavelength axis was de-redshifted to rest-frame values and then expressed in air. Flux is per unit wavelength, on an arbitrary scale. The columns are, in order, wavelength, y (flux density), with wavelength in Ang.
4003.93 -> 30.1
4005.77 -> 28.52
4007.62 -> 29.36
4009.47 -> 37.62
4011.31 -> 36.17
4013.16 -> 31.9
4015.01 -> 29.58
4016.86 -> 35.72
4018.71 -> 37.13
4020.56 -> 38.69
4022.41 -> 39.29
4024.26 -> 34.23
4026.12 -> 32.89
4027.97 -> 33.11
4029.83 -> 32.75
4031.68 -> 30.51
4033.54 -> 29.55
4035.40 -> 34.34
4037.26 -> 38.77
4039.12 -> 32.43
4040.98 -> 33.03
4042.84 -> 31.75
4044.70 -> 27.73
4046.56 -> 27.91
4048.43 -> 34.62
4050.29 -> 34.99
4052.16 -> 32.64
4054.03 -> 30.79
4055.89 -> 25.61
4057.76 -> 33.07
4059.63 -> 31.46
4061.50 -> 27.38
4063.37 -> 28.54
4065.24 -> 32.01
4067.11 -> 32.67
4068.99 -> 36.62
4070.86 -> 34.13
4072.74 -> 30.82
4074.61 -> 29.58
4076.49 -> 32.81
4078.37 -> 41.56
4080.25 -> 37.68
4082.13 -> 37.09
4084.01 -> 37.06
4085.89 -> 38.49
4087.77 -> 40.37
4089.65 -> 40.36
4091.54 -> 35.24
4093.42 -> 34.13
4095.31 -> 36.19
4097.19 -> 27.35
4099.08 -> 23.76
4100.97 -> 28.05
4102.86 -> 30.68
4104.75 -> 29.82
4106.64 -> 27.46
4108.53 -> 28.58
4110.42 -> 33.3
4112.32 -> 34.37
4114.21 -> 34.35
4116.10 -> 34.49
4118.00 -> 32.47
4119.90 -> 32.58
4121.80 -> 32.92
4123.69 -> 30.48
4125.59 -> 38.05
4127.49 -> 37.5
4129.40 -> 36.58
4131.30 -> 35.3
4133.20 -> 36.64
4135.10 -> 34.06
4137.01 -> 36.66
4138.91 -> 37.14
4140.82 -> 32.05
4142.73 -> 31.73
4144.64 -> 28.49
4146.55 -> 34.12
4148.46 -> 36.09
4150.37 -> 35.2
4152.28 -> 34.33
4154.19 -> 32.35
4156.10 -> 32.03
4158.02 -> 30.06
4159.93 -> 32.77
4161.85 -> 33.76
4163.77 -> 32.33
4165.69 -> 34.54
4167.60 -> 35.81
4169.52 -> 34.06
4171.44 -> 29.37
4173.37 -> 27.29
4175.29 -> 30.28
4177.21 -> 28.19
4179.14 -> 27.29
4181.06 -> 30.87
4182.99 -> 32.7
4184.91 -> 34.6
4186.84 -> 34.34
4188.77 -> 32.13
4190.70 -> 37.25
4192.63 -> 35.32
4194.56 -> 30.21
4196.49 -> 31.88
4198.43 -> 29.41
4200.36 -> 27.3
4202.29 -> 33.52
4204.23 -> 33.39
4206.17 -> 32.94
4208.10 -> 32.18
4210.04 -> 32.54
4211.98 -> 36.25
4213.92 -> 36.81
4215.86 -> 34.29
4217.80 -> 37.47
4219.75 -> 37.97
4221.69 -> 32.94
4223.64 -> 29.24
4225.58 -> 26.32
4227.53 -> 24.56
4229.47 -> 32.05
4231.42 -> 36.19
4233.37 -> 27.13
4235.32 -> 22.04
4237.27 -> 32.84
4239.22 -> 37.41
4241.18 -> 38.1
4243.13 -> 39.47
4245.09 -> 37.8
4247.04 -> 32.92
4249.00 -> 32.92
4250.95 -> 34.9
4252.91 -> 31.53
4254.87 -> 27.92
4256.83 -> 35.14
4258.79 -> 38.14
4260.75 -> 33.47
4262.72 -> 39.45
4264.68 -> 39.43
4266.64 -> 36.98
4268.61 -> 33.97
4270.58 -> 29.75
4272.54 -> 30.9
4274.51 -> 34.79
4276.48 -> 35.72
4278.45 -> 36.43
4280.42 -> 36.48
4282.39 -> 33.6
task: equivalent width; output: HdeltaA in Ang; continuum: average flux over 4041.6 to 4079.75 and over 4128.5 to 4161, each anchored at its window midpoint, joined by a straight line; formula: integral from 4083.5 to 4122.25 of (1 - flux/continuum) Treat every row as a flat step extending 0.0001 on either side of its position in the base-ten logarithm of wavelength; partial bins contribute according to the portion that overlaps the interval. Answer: 0.0 Ang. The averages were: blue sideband 31.9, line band 32.9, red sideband 33.9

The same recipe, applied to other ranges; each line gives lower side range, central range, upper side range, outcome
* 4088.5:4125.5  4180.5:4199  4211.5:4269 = 0.1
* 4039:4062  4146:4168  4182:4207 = -0.9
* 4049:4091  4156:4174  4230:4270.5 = 0.9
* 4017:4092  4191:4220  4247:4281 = 0.8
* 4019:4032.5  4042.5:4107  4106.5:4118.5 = 1.5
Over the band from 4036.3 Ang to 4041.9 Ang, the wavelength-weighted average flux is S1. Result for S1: 34.7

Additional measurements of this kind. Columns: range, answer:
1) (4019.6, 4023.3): 39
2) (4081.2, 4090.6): 38.7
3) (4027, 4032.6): 32.2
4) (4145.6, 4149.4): 35.1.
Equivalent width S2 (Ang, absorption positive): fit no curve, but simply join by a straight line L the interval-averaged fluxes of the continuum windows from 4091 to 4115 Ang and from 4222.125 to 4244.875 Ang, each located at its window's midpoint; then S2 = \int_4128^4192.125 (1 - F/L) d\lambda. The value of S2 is -3.8 Ang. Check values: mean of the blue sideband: 30.9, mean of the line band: 33.1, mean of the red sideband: 31.6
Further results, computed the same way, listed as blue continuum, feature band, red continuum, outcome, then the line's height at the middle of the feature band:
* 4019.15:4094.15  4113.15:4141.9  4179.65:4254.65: -1.2 Ang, 33.3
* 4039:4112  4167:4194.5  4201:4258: 0.7 Ang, 32.9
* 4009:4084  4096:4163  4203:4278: 1.3 Ang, 33.4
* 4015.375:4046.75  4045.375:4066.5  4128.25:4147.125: 1.8 Ang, 33.7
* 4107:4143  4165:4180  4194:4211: 0.8 Ang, 32.5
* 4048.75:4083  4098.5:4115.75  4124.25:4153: 1.8 Ang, 34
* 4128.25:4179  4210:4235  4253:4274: 1.2 Ang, 33.9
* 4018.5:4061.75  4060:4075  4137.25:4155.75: 0.6 Ang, 32.9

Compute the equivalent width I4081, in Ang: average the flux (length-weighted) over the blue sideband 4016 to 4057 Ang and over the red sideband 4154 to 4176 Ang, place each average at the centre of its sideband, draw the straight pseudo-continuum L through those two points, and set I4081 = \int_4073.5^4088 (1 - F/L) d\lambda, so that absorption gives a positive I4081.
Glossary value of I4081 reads -1.7 Ang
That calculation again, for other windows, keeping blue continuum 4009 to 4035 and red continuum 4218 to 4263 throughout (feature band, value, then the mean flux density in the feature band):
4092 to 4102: 1.1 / 30.2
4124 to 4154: -1.1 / 34.8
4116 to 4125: 0.3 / 32.6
